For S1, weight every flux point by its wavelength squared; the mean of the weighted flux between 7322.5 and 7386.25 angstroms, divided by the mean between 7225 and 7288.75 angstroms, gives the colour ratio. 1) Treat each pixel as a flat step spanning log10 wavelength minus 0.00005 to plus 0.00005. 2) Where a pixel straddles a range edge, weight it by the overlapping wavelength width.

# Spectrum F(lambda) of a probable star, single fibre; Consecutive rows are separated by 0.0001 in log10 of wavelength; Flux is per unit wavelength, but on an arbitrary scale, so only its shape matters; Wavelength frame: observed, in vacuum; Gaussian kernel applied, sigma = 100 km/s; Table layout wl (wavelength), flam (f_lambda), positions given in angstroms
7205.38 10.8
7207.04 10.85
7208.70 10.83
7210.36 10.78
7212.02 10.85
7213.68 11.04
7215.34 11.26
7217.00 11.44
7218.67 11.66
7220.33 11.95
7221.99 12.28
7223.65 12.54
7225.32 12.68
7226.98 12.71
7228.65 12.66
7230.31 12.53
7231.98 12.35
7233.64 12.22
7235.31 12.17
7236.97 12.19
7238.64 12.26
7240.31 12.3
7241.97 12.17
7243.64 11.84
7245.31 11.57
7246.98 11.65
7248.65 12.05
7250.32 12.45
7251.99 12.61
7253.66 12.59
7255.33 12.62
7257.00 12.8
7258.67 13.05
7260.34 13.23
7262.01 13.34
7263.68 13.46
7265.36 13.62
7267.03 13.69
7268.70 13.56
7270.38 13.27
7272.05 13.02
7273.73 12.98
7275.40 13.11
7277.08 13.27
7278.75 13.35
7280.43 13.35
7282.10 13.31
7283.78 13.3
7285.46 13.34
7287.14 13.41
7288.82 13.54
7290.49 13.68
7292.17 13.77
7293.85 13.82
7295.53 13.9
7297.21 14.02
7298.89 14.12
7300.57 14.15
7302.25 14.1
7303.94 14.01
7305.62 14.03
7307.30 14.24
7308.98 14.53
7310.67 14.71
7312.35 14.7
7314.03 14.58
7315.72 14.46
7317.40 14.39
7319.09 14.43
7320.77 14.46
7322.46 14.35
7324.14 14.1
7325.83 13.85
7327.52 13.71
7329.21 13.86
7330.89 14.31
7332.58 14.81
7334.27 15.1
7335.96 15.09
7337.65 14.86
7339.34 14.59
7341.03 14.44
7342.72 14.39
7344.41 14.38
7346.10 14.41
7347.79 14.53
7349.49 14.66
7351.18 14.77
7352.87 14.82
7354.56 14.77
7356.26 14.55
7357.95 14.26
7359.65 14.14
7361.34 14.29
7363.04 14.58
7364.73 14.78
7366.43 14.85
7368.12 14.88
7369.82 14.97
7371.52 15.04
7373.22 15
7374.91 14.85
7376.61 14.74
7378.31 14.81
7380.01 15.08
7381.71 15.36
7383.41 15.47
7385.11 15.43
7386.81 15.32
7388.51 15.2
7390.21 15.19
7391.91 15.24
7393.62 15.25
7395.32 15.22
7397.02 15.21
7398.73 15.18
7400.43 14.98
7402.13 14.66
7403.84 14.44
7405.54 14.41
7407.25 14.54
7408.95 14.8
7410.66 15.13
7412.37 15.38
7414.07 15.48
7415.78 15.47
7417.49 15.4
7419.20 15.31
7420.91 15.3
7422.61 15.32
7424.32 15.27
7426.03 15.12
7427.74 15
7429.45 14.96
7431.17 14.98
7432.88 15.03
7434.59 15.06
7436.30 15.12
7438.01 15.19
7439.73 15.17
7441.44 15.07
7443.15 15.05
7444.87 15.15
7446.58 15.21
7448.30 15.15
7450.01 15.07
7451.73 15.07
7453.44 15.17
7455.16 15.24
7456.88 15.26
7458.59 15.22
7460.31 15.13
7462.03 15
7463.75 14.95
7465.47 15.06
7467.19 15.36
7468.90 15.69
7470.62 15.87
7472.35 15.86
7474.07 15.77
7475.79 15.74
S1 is 1.2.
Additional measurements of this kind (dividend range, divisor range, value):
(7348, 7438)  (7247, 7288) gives 1.18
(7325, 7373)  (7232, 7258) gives 1.22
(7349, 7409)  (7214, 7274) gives 1.24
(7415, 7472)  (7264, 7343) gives 1.13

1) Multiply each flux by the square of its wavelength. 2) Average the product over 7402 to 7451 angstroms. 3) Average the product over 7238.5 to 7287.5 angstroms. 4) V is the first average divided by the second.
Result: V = 1.2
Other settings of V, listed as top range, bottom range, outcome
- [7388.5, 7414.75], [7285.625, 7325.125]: 1.09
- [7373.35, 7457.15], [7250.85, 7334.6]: 1.14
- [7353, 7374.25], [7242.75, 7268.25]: 1.19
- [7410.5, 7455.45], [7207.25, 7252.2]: 1.34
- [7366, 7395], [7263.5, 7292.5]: 1.16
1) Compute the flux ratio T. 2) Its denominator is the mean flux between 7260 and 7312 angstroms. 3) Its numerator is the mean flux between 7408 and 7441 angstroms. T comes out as 1.11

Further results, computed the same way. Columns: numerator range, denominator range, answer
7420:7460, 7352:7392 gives 1.02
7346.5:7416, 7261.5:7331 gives 1.08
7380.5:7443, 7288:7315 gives 1.07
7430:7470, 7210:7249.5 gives 1.26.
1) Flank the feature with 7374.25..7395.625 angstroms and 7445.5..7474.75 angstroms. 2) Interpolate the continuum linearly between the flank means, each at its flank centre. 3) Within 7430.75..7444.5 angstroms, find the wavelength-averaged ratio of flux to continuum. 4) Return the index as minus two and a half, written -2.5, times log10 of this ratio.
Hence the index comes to 0.01 mag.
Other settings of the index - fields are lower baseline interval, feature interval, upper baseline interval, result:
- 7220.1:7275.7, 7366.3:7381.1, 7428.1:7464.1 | -0.05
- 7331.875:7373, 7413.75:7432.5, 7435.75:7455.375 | -0.01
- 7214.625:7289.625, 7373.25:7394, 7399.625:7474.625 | -0.05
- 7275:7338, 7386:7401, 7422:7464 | -0.03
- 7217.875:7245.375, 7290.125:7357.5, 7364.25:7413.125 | -0.04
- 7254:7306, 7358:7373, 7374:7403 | 0.01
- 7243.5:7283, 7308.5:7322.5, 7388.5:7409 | -0.06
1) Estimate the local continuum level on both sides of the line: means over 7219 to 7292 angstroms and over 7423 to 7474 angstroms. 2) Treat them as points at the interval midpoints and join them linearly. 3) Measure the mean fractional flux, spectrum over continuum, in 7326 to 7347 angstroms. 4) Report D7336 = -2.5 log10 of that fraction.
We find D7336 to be -0.05 mag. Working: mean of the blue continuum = 12.8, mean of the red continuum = 15.2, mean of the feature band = 14.5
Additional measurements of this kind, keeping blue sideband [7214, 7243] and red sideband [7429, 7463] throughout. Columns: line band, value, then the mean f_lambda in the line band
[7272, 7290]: -0.03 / 13.3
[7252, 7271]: -0.05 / 13.2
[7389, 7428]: -0.04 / 15.1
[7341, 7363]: -0.05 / 14.5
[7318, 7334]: -0.06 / 14.2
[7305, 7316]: -0.09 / 14.5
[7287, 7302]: -0.06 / 13.9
